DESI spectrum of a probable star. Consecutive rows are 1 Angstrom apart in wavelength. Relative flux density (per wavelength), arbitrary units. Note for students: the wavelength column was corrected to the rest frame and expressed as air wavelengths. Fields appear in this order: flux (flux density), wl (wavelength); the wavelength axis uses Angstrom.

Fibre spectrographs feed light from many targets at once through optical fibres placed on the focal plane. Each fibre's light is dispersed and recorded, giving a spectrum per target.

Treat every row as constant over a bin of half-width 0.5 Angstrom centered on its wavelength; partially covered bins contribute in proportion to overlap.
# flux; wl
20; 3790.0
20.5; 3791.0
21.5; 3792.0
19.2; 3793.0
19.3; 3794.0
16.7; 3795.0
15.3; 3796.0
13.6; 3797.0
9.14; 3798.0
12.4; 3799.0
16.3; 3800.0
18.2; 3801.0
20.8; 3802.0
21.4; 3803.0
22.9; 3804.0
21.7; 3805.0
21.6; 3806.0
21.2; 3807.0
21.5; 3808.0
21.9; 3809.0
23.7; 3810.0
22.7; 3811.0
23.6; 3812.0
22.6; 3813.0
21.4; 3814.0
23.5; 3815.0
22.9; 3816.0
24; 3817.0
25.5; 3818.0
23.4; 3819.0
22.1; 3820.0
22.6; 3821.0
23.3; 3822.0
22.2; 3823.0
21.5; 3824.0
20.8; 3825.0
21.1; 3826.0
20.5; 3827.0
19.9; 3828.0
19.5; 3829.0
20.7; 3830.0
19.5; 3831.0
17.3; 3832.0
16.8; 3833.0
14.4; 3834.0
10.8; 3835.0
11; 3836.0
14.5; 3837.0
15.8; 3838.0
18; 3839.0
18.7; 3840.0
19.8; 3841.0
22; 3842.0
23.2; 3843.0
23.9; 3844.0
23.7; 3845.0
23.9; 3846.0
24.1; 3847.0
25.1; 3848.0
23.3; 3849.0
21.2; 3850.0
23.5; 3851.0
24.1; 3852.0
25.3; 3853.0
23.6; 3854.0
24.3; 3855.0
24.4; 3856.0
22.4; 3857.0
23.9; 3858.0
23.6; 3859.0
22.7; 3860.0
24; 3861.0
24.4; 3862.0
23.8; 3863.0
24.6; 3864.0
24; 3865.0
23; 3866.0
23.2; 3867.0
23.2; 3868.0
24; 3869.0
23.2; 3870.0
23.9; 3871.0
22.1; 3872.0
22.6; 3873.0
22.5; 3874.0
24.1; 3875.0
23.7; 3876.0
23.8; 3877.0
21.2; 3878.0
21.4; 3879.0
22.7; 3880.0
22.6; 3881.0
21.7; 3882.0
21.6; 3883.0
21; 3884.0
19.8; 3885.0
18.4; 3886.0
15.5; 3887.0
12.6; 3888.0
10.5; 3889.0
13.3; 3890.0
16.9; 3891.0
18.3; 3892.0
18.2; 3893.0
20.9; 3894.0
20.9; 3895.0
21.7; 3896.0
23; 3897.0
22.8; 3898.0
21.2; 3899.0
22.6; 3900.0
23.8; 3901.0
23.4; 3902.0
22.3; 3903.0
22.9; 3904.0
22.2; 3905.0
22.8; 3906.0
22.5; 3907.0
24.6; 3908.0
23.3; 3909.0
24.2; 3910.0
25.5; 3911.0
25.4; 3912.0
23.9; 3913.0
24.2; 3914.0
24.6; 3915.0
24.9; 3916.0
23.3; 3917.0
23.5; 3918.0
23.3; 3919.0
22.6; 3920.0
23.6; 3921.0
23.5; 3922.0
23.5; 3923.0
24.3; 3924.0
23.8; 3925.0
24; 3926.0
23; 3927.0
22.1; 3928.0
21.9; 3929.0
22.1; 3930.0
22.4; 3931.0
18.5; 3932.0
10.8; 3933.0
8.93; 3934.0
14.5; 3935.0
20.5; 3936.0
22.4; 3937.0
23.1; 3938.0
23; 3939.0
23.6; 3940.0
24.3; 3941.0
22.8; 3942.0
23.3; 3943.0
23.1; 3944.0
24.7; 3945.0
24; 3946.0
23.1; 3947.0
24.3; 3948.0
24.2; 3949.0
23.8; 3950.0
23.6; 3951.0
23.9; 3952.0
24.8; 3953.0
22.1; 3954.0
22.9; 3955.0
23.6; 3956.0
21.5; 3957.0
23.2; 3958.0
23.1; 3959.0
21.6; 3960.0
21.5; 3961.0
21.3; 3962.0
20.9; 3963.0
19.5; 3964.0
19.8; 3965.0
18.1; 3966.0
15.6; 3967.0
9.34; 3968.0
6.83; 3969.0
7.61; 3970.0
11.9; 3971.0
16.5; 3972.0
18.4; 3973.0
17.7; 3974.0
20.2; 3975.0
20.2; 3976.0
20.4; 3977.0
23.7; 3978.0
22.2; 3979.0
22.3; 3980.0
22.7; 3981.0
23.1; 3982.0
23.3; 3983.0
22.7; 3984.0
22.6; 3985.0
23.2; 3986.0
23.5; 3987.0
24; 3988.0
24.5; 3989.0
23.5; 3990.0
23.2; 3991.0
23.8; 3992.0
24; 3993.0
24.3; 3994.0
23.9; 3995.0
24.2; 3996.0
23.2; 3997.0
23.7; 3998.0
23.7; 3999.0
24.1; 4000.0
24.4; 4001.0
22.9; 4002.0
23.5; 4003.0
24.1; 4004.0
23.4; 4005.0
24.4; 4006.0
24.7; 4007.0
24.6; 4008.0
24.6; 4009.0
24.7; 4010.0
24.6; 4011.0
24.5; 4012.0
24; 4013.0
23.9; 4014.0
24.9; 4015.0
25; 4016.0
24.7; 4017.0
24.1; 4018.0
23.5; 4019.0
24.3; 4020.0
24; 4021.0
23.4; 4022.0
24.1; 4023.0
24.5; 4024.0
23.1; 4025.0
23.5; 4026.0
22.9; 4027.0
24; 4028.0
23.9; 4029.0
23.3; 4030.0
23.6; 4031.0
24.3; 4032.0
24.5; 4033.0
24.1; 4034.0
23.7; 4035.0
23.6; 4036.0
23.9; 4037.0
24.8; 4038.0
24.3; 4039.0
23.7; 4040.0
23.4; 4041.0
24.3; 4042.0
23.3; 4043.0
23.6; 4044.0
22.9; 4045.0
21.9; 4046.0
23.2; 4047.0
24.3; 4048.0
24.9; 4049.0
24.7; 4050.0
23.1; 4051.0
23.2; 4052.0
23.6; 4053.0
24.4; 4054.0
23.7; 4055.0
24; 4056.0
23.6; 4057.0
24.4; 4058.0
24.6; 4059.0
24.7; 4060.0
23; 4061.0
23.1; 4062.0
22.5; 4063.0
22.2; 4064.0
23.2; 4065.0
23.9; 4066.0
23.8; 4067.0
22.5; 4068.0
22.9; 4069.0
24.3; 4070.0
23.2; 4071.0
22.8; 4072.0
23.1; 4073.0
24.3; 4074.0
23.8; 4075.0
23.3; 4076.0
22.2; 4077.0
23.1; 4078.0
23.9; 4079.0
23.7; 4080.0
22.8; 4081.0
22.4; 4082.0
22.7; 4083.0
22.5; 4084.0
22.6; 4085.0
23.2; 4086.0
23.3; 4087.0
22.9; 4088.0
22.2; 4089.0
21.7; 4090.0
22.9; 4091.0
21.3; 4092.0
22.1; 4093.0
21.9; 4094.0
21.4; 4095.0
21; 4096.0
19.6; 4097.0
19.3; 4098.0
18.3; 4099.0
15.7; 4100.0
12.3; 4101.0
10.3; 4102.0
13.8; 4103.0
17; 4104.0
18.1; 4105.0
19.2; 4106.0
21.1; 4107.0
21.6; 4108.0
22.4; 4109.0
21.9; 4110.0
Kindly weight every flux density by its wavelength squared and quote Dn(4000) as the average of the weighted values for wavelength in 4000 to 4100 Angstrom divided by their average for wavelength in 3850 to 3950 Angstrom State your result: 1.14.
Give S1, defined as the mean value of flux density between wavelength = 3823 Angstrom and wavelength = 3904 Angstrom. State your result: 21.1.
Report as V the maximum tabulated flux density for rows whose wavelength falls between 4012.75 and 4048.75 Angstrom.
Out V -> 25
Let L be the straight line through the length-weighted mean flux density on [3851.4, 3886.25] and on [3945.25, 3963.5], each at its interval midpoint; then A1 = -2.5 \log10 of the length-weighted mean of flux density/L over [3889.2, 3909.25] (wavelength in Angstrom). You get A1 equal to 0.09 mag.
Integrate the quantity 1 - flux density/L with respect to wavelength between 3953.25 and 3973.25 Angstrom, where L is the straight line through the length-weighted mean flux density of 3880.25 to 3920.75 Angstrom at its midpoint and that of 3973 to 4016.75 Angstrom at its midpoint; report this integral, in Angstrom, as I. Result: 3.8 Angstrom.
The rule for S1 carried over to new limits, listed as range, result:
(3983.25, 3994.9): 23.6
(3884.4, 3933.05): 21.6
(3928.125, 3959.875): 21.9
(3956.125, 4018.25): 21.8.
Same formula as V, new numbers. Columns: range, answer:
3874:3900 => 24.1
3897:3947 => 25.5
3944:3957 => 24.8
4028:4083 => 24.9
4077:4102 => 23.9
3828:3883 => 25.3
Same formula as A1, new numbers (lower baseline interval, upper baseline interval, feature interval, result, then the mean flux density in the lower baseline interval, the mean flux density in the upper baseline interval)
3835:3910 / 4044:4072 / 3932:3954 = 0.03 mag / 21.6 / 23.5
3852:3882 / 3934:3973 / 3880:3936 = 0.04 mag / 23.4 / 20.4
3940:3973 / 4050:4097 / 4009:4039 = -0.10 mag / 20.5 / 23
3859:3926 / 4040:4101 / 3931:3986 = 0.10 mag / 22.2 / 22.8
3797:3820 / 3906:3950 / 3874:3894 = 0.13 mag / 20.9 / 22.6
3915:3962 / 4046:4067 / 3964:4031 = 0.04 mag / 22.3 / 23.7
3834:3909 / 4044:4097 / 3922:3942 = 0.05 mag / 21.5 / 23.1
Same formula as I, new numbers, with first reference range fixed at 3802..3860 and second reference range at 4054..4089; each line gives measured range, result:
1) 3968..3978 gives 3.1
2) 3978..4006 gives -1.0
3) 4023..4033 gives -0.3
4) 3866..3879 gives -0.8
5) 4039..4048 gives -0.1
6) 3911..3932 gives -1.2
